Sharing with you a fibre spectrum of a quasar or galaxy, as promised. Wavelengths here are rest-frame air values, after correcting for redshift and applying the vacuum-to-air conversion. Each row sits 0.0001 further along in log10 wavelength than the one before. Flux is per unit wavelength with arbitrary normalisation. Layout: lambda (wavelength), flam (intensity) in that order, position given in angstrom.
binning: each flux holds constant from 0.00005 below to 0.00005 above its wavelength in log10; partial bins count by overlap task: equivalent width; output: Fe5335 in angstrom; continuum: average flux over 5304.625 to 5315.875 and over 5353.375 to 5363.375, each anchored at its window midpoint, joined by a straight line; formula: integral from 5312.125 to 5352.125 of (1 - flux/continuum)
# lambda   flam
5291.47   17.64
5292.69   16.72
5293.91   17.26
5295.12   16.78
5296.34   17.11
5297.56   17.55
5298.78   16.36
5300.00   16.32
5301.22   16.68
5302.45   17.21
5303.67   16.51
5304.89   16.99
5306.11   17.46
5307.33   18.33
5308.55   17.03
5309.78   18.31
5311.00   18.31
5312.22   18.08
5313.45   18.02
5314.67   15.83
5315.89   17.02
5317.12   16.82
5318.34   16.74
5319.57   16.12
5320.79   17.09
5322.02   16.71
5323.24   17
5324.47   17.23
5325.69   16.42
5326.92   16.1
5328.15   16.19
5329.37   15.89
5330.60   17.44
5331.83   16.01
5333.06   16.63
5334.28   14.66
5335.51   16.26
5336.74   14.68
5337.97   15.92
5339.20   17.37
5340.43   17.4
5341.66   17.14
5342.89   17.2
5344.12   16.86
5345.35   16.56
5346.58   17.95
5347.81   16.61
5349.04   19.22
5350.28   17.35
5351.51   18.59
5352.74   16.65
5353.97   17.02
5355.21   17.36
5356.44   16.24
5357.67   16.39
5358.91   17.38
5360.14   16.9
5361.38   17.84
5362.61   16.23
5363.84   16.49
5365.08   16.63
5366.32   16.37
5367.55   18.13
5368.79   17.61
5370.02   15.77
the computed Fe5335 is 1.1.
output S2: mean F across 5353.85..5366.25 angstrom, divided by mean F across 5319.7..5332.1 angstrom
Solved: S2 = 1.0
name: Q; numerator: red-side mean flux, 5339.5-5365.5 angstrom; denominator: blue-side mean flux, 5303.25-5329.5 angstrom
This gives 1.0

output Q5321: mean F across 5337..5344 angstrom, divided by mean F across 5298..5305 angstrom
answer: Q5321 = 1.0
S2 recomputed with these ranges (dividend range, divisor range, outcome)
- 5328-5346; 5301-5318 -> 0.95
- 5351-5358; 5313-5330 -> 1.02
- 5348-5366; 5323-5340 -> 1.05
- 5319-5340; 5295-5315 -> 0.95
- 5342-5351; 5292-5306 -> 1.03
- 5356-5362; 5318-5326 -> 1.01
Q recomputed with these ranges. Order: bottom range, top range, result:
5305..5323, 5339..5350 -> 1.01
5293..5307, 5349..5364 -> 1.01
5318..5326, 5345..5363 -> 1.03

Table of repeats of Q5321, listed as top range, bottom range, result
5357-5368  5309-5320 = 0.98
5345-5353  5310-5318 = 1.01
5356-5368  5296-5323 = 0.98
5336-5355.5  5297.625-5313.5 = 0.99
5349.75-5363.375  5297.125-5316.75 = 0.99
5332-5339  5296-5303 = 0.94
